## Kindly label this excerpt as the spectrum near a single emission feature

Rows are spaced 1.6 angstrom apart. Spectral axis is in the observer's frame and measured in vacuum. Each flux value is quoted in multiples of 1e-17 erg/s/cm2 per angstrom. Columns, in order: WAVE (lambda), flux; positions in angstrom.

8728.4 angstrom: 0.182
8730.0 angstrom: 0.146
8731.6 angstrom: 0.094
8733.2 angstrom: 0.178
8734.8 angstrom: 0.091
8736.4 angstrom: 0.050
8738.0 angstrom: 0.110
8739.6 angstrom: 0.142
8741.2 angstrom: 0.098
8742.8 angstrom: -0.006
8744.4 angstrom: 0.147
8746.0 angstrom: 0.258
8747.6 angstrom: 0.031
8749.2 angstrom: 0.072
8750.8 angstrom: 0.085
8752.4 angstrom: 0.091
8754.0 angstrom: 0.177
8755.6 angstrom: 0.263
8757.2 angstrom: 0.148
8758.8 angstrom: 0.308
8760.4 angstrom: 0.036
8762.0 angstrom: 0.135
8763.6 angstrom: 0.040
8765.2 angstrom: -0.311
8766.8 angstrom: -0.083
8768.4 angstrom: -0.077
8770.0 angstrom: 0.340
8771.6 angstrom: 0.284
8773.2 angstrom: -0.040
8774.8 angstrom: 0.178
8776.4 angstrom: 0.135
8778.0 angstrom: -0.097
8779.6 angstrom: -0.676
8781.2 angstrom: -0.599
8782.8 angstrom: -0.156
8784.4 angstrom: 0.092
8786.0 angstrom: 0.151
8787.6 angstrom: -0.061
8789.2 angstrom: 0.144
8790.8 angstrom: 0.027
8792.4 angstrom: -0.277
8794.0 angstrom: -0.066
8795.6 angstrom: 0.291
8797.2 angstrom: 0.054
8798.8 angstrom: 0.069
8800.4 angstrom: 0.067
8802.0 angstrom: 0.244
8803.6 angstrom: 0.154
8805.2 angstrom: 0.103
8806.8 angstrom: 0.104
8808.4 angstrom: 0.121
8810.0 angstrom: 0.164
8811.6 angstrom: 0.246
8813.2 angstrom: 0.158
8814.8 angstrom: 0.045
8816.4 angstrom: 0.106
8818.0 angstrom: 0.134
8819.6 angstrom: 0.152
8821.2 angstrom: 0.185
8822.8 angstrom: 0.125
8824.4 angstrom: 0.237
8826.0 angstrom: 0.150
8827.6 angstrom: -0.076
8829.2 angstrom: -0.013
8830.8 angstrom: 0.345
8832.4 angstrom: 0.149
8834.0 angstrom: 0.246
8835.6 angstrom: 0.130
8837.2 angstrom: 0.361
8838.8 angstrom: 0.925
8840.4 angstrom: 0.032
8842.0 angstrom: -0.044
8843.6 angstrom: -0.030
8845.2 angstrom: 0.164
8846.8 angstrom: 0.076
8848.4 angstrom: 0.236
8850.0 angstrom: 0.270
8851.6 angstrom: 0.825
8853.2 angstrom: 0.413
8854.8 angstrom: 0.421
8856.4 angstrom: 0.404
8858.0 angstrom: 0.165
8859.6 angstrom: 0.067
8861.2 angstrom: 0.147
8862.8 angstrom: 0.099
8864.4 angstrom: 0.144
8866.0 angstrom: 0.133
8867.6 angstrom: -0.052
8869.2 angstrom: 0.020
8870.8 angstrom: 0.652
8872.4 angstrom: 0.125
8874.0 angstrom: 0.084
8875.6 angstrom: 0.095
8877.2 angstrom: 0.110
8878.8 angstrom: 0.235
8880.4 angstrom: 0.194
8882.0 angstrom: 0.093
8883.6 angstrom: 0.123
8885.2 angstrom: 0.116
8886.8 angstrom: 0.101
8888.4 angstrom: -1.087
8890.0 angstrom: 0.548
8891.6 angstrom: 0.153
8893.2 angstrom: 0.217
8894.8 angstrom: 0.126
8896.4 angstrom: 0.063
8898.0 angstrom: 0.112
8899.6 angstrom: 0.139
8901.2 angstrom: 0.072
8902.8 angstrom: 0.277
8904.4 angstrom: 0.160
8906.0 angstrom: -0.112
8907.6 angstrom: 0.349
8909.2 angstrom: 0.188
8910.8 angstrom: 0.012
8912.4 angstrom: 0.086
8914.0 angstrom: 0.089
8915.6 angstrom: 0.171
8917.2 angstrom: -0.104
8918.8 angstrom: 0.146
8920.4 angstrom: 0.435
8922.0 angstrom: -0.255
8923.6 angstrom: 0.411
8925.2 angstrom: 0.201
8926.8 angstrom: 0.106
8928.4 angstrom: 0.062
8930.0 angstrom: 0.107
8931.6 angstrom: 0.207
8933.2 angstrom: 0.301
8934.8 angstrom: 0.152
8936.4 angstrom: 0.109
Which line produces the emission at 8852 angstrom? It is H-gamma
